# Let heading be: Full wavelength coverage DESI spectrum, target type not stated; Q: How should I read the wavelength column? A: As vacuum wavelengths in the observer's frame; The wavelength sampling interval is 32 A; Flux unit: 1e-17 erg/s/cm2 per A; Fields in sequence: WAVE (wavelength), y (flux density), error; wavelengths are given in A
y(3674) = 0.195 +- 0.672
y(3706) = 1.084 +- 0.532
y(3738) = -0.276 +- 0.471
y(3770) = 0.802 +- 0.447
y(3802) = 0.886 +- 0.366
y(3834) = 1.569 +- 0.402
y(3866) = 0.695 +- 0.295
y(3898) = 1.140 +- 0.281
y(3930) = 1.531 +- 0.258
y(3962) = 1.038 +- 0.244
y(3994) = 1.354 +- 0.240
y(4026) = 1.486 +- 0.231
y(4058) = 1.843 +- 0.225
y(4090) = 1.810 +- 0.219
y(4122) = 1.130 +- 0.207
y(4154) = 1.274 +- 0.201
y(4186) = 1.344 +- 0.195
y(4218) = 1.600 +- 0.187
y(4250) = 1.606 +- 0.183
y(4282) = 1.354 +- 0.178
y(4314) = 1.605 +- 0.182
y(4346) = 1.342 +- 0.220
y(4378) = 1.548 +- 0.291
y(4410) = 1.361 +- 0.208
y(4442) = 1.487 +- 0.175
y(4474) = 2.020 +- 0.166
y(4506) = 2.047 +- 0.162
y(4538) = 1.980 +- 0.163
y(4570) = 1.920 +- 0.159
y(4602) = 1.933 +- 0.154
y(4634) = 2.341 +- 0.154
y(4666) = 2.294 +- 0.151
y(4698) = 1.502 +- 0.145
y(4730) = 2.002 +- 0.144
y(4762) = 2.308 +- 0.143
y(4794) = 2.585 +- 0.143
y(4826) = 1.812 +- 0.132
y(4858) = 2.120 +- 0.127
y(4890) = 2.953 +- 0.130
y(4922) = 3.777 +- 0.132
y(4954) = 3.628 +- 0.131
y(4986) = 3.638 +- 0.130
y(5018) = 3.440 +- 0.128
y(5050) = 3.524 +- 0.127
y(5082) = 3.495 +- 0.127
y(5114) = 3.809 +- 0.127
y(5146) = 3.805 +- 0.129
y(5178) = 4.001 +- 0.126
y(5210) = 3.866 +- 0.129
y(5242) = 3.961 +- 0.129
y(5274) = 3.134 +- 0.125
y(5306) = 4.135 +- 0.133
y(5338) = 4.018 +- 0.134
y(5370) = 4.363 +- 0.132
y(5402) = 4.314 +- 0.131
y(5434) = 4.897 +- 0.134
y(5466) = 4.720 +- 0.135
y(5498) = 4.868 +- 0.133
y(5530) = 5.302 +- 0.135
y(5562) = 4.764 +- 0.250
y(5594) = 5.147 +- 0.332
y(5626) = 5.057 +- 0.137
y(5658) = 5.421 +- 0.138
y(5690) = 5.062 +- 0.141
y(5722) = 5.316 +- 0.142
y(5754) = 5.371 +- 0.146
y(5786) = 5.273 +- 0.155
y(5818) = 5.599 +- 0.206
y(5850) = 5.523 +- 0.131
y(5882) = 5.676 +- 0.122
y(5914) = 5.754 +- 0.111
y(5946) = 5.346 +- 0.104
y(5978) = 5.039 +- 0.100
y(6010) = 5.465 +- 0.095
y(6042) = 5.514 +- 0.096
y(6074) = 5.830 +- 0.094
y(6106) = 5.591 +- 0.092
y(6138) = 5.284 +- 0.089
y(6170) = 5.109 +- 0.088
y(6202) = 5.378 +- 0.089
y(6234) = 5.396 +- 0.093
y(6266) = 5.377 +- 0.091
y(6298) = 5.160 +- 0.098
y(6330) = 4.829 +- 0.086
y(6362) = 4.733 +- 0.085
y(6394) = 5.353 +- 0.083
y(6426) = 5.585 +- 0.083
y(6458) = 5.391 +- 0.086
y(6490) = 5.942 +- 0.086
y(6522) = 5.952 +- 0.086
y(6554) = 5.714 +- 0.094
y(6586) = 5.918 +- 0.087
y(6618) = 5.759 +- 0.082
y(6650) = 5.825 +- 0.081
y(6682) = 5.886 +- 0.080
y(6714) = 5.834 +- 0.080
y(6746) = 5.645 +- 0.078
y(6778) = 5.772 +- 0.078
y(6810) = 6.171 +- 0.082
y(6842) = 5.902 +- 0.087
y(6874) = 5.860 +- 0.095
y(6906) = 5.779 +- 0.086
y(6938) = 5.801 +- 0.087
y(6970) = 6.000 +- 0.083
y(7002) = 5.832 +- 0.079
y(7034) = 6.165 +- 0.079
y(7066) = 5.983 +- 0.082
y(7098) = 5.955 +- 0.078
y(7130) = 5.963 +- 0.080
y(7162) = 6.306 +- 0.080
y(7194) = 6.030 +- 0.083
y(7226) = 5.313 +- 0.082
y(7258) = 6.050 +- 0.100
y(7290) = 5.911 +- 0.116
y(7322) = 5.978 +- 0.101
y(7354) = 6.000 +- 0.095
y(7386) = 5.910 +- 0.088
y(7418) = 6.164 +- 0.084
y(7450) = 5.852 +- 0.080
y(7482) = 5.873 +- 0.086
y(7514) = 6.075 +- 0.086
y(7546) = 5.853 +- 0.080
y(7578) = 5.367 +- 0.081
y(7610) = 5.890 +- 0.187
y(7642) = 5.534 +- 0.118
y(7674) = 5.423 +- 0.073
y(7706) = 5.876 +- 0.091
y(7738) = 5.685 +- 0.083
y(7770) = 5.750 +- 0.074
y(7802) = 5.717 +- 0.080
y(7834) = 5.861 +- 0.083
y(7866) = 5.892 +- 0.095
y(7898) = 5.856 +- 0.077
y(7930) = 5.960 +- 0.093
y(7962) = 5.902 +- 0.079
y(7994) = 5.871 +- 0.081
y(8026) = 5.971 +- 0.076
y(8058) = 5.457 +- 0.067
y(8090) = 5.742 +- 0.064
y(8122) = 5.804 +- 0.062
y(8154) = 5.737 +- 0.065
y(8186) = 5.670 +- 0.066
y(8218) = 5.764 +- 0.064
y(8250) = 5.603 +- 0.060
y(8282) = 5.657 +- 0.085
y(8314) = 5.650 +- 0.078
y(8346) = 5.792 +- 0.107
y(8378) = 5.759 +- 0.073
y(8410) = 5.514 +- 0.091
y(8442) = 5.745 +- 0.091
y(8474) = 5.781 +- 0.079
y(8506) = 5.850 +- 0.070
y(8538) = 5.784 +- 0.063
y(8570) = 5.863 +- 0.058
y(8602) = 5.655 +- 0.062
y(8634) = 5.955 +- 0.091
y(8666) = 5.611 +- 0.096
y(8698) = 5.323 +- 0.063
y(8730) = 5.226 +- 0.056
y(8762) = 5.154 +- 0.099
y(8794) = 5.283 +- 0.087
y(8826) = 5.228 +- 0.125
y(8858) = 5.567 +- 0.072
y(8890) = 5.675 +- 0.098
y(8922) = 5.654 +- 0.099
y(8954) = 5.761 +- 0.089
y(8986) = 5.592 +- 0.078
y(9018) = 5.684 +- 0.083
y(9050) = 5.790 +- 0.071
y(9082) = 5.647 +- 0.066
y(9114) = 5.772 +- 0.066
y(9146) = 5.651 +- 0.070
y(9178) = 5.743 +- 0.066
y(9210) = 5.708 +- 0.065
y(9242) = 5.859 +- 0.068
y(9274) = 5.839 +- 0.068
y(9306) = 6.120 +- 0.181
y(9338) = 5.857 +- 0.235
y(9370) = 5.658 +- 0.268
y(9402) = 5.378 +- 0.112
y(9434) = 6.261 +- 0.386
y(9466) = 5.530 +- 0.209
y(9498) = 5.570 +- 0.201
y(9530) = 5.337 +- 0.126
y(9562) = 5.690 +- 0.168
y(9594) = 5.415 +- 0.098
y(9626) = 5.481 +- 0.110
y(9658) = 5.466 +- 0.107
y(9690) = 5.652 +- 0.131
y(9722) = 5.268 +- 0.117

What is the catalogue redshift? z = 0.227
